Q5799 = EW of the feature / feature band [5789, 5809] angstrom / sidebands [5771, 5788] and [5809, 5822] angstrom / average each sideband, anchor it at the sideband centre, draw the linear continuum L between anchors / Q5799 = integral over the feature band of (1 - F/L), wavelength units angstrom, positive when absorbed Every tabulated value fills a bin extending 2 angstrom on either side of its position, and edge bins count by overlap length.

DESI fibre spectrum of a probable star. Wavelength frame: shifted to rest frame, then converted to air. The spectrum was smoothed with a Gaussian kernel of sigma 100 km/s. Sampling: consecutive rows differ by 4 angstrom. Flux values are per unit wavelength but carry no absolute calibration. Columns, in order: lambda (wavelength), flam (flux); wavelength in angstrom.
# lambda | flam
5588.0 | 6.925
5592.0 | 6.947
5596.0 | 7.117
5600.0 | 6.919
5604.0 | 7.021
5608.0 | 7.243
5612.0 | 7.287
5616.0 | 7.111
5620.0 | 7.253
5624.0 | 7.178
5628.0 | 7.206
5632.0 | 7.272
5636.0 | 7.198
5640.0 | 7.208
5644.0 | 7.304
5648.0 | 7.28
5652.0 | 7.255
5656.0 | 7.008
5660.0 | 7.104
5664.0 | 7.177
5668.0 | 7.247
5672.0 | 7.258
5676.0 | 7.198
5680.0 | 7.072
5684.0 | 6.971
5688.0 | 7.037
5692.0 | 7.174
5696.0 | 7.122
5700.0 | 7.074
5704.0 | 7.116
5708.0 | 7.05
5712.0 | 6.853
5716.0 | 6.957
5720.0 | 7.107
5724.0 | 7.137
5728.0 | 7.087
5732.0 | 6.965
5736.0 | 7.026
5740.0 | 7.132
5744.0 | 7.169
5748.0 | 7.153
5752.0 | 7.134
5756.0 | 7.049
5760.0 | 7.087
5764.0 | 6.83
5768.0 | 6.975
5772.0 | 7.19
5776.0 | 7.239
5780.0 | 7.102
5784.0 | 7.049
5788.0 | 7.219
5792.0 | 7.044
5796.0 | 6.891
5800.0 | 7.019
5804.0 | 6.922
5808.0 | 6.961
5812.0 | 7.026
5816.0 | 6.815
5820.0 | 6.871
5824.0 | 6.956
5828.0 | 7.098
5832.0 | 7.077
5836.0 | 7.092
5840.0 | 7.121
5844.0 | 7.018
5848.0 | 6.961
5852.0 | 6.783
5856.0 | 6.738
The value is 0.1 angstrom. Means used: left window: 7.15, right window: 6.91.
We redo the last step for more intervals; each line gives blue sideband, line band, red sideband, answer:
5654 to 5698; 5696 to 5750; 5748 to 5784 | 0.26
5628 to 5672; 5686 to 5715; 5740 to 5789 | 0.41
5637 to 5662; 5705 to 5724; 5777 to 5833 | 0.27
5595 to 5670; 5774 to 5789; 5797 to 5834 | -0.30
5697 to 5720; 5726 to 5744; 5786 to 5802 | -0.09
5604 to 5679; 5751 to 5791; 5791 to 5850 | -0.20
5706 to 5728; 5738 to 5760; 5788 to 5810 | -0.35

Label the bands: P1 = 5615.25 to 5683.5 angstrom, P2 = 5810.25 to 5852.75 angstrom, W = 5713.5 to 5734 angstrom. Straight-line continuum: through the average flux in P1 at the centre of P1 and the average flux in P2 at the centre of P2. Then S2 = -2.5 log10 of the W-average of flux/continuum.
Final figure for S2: 0.01 mag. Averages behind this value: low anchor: 7.19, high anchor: 6.99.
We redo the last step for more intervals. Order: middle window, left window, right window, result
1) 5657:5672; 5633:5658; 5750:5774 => 0.001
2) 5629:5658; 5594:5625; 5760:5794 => -0.014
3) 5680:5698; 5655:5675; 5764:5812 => 0.010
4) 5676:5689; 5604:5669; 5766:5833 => 0.015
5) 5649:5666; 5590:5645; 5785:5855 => -0.003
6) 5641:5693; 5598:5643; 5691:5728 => -0.007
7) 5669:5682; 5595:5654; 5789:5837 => -0.007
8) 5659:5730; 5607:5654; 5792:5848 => 0.008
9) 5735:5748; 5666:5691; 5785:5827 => -0.010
